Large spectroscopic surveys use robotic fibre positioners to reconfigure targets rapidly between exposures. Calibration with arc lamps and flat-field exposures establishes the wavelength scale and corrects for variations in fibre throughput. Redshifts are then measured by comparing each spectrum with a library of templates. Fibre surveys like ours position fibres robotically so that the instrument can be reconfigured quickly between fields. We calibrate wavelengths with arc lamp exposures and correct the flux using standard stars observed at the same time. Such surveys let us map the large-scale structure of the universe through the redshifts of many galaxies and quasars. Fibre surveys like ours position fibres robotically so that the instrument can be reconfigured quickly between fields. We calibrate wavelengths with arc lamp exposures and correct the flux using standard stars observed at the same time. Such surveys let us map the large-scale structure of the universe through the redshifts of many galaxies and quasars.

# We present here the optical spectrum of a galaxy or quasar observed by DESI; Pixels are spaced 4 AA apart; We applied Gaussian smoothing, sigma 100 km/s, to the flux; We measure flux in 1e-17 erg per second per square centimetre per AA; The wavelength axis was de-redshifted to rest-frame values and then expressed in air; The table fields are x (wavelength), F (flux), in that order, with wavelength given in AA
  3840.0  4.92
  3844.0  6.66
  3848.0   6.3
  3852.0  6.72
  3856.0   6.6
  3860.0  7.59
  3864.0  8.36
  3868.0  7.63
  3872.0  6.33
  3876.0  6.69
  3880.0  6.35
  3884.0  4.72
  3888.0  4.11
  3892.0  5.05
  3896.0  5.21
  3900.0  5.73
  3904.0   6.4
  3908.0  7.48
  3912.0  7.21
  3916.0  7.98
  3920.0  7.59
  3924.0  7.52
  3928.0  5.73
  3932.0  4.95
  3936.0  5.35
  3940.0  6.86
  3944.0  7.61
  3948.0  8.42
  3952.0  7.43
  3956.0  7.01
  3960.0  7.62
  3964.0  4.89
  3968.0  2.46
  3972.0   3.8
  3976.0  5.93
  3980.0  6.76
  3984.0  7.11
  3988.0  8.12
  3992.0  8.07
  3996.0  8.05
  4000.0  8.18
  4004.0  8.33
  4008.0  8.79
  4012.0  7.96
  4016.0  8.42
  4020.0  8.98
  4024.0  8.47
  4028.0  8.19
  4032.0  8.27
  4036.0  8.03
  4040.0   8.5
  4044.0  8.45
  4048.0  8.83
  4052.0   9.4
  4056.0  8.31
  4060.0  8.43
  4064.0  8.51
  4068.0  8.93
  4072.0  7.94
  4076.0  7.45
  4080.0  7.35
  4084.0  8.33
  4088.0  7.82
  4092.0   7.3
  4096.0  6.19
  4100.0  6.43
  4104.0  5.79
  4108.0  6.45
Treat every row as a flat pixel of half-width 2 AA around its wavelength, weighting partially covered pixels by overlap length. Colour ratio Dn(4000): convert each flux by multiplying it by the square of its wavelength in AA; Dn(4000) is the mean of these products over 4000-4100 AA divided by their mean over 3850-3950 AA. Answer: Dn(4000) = 1.34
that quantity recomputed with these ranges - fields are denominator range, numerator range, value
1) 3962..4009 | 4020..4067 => 1.31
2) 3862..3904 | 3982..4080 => 1.48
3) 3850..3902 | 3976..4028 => 1.37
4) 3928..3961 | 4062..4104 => 1.18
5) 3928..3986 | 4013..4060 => 1.44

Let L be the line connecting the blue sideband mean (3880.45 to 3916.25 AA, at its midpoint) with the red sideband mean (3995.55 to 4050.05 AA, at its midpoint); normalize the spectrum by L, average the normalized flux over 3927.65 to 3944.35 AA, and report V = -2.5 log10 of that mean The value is 0.12 mag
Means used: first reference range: 5.91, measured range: 5.99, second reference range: 8.4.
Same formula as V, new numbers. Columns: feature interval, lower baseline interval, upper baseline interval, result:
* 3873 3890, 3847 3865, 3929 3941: 0.20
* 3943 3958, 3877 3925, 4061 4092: -0.13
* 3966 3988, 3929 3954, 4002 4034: 0.35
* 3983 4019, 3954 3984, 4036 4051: -0.19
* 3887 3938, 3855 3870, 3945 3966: 0.18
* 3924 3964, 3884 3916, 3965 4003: -0.08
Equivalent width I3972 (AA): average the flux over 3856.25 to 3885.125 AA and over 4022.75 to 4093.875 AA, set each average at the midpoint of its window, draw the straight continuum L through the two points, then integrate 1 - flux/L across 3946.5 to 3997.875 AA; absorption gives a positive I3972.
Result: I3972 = 7.1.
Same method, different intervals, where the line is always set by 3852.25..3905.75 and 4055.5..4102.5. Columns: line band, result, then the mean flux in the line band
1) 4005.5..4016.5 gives -1.80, 8.38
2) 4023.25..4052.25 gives -4.15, 8.47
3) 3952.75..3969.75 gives 2.85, 5.68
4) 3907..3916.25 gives -1.45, 7.48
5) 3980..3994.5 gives -1.25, 7.64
